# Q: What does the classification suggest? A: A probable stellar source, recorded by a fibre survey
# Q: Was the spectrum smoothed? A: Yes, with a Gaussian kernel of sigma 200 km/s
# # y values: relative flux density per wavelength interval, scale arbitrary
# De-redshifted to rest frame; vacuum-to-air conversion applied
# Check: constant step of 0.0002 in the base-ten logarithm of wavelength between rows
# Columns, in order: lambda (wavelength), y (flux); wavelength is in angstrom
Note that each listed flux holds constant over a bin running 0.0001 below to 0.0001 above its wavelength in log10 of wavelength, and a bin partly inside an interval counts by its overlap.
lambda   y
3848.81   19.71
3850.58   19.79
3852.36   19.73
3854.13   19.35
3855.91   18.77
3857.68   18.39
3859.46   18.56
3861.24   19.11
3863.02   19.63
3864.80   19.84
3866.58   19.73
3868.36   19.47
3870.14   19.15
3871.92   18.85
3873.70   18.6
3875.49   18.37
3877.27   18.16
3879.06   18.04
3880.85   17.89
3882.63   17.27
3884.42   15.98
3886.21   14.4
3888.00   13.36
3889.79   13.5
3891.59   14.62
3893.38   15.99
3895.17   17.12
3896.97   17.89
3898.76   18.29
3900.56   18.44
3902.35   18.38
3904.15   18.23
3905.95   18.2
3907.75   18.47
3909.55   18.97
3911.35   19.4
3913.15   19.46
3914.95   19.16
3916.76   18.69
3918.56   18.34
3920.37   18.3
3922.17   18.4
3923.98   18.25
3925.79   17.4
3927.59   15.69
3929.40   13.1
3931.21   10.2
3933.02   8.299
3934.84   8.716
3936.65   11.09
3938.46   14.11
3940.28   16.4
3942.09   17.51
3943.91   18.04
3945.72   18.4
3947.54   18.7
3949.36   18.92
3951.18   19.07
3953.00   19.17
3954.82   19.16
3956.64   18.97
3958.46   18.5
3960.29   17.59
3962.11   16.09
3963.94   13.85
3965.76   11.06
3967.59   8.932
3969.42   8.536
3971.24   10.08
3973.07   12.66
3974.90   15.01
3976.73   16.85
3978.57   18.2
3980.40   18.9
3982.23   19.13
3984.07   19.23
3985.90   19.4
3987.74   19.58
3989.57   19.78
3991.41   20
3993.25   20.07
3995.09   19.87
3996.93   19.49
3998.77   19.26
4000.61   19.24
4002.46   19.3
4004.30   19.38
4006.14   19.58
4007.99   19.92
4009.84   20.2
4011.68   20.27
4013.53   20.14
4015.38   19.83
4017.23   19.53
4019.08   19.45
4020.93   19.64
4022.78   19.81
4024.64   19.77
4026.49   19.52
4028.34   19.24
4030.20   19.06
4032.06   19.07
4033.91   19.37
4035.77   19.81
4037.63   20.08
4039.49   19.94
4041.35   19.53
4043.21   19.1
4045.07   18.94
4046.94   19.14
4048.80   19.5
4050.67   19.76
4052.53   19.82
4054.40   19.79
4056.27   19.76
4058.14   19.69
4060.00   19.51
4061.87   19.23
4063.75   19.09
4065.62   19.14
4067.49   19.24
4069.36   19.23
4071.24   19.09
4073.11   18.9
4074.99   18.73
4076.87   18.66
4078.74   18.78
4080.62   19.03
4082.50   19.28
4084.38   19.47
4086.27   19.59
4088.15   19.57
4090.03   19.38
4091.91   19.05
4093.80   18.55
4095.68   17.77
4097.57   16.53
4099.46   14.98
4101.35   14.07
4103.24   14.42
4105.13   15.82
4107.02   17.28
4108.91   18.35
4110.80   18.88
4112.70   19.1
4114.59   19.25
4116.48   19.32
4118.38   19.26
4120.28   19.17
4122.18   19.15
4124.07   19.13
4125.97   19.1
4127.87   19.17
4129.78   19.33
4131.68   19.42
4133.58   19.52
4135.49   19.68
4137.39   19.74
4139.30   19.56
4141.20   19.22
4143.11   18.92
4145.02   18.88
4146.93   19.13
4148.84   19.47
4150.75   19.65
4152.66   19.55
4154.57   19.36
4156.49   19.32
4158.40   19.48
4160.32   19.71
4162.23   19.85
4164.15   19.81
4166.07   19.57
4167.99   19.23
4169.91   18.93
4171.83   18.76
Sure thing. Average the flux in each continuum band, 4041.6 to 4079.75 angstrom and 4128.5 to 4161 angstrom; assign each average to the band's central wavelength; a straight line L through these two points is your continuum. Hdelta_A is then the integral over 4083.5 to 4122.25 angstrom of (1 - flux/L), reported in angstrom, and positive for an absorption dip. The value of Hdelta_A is 2.63 angstrom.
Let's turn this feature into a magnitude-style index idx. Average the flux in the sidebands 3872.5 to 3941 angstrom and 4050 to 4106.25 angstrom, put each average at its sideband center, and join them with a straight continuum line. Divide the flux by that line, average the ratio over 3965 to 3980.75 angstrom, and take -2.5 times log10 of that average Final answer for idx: 0.293 mag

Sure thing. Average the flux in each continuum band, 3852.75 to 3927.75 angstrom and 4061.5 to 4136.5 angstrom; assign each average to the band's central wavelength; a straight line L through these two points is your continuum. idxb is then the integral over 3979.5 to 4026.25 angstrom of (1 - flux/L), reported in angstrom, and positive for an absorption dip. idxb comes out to -3.40 angstrom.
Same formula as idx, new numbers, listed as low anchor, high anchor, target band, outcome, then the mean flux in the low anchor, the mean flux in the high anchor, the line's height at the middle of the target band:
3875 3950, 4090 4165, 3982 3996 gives -0.14 mag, 16.6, 18.7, 17.3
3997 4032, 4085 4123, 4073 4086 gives -0.03 mag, 19.6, 18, 18.4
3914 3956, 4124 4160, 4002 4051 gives -0.11 mag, 16.3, 19.4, 17.7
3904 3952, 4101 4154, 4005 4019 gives -0.14 mag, 16.6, 18.8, 17.5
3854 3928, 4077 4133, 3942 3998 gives 0.06 mag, 18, 18.4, 18.1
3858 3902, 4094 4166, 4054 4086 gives -0.05 mag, 17.6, 18.7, 18.4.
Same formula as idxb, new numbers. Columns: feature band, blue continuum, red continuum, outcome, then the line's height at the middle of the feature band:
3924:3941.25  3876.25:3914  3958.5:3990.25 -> 3.6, 16.5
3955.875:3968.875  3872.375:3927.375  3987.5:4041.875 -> 2.7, 18.7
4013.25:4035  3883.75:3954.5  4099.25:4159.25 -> -2.3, 17.6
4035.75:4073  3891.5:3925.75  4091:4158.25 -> -2.0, 18.4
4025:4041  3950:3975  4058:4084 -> -1.7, 17.7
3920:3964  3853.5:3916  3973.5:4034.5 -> 5.7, 18.6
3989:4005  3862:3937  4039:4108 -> -1.5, 17.9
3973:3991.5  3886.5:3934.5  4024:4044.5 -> 0.1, 18.3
